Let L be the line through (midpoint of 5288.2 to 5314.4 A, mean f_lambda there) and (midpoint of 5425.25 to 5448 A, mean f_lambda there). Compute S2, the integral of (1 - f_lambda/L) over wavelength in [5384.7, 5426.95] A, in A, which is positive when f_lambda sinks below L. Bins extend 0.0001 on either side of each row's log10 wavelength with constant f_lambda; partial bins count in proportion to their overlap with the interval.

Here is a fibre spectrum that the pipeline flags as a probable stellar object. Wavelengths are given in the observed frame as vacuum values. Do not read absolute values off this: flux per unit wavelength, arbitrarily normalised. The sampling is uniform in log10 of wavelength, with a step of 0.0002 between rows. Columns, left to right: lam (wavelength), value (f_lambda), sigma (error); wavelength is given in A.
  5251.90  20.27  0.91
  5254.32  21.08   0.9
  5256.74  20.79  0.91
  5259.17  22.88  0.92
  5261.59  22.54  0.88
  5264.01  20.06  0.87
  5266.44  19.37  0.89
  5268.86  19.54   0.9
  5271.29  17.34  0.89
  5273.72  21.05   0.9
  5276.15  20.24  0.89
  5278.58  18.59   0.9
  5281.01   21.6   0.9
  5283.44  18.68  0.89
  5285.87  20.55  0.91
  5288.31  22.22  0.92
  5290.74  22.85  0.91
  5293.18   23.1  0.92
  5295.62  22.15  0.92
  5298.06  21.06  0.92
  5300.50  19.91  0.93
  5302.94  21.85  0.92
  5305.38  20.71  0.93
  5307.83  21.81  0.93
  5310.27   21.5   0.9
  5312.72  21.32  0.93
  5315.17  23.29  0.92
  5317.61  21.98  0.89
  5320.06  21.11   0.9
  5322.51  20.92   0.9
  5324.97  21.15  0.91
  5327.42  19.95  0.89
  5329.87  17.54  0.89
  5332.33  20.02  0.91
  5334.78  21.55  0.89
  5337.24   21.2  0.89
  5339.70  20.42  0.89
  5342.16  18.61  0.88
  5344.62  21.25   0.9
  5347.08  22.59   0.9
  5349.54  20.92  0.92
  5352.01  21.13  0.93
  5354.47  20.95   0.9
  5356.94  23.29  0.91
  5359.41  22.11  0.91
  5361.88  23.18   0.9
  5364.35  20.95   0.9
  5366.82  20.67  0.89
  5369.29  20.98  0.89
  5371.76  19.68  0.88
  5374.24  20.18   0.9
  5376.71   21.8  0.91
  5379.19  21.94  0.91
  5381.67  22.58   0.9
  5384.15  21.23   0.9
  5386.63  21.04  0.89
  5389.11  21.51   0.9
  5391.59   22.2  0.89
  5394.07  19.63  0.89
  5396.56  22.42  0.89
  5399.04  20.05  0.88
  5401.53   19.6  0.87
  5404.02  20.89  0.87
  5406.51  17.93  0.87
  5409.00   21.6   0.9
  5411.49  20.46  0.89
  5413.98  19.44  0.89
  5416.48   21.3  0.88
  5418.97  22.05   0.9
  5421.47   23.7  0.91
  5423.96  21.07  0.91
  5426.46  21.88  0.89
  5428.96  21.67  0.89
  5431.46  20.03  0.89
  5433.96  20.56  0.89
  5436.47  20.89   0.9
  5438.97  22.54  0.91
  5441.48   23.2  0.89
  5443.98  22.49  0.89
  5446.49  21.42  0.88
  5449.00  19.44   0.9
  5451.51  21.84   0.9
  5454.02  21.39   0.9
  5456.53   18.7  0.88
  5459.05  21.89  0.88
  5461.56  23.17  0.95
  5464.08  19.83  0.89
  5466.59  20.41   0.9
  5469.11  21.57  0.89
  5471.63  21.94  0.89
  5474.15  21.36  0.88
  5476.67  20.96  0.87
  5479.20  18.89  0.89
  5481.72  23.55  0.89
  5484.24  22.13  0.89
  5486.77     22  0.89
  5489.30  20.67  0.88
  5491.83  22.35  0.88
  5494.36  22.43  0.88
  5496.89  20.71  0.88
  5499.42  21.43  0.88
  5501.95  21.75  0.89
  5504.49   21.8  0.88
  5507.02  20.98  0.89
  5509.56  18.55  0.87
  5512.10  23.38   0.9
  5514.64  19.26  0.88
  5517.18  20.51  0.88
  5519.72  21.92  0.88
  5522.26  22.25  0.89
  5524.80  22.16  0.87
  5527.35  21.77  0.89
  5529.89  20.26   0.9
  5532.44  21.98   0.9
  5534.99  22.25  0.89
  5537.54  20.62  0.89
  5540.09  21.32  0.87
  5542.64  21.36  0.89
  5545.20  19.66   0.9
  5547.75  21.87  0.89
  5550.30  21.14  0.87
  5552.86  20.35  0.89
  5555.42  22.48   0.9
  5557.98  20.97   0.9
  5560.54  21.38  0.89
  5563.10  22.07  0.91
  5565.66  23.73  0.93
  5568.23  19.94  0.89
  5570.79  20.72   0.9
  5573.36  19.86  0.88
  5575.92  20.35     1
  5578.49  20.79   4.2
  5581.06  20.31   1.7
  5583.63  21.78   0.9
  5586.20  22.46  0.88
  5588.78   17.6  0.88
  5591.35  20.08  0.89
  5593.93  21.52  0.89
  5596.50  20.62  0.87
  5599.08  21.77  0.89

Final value 1.3 A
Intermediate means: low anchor 21.7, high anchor 21.6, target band 21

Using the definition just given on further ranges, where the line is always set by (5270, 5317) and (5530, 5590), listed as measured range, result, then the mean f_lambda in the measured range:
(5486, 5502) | -0.4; 21.6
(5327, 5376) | 0.4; 20.9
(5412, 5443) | -0.7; 21.5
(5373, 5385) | -0.3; 21.5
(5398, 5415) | 0.9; 20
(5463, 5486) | -0.2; 21.2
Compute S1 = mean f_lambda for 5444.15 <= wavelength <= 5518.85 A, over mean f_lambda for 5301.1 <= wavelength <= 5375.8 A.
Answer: 1.01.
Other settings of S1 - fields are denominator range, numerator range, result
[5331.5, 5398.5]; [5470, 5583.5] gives 1.00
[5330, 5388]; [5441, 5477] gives 1.01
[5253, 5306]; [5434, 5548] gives 1.02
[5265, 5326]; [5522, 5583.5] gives 1.01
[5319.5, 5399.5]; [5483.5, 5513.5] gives 1.02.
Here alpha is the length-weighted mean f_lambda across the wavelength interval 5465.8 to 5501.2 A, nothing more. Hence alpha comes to 21.5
